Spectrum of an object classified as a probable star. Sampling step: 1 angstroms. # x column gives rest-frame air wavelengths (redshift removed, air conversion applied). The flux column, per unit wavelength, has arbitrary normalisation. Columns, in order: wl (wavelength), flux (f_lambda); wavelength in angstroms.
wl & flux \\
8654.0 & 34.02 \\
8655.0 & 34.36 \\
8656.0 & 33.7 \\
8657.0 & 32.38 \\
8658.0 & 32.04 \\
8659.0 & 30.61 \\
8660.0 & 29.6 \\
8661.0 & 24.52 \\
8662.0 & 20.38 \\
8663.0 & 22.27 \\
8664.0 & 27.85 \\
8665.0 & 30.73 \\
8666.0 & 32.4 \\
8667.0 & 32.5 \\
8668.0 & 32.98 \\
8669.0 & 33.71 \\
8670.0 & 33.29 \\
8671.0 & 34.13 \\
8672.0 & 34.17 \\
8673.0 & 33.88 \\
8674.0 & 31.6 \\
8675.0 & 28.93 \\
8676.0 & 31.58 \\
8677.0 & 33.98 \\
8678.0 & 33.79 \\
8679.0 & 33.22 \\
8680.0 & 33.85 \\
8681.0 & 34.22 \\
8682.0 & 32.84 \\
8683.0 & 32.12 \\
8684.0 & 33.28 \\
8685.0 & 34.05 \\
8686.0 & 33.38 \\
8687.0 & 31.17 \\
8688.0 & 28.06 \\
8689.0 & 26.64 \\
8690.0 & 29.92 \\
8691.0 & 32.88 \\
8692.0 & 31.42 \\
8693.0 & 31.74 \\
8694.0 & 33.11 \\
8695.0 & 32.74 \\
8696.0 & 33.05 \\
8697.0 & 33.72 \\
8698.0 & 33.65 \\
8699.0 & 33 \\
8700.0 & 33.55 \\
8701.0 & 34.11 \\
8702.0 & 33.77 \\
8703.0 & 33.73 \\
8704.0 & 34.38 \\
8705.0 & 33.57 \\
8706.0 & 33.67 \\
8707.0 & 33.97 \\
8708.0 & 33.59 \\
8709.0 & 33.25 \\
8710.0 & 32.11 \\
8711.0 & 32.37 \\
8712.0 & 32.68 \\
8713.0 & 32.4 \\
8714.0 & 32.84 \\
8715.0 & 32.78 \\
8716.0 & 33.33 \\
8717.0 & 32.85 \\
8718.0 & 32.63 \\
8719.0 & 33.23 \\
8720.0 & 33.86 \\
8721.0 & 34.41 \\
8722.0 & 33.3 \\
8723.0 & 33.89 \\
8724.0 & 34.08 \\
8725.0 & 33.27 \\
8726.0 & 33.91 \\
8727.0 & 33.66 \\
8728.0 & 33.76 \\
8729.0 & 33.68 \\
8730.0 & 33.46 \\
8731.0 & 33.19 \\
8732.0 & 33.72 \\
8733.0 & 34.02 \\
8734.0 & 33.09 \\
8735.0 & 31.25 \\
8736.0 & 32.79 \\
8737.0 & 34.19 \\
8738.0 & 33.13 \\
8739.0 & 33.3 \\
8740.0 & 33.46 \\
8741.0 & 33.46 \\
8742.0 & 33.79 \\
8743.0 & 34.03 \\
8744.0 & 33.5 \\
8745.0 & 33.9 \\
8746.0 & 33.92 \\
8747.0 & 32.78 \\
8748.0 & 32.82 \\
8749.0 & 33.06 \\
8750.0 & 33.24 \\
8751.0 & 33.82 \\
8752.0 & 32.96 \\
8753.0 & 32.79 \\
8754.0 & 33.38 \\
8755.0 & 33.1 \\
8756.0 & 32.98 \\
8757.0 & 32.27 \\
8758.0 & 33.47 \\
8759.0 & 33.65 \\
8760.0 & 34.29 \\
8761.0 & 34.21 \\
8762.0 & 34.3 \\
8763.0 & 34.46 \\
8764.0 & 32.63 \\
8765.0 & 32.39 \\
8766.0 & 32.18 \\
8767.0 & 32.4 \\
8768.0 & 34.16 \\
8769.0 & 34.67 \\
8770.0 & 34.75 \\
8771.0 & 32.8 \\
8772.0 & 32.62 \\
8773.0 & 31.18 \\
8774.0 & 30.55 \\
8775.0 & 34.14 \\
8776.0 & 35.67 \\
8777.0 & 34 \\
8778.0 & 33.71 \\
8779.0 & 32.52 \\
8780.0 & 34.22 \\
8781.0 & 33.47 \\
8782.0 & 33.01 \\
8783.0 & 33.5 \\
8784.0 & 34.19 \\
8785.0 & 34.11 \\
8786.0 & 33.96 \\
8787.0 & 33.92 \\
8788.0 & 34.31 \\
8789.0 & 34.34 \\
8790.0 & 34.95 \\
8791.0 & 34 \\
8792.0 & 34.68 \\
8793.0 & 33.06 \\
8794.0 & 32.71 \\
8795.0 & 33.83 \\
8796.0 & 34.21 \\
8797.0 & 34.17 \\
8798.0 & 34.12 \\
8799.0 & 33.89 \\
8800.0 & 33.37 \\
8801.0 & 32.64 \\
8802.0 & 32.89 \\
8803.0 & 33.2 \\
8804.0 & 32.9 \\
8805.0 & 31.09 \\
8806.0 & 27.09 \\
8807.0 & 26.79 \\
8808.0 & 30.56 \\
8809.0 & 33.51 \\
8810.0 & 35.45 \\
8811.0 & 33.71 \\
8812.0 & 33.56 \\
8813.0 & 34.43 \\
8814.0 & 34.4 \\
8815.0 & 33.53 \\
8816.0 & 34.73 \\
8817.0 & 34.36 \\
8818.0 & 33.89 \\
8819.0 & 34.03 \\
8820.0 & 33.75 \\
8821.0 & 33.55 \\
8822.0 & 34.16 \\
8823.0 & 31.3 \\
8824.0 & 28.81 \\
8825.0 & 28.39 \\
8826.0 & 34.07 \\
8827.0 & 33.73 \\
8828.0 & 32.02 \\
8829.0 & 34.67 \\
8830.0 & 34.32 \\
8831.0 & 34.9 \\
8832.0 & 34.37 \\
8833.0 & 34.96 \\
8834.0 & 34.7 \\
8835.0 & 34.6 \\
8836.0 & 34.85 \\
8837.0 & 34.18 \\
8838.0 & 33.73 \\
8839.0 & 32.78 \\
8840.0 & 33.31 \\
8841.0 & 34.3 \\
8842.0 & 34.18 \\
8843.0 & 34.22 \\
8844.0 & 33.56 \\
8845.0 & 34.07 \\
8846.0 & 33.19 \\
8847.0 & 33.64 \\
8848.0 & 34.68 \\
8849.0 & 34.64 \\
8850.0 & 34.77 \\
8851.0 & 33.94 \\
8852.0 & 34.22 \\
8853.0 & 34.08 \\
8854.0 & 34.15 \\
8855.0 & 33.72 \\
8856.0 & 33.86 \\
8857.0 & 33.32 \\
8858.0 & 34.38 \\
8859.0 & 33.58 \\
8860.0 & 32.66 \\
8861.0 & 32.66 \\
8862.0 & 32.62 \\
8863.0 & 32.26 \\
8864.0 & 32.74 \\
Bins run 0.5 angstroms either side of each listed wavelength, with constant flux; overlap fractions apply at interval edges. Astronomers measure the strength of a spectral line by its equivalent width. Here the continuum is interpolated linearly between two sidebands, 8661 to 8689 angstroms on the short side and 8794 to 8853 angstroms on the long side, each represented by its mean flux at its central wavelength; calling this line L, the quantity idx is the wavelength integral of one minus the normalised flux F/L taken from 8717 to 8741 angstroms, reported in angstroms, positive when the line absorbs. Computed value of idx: -1.0 angstroms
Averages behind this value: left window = 31.4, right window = 33.4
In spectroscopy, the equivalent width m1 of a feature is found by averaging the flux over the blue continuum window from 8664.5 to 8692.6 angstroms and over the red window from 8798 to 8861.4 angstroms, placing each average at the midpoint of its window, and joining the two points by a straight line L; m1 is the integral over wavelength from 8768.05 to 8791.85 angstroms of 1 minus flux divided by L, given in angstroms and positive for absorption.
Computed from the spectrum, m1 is -0.5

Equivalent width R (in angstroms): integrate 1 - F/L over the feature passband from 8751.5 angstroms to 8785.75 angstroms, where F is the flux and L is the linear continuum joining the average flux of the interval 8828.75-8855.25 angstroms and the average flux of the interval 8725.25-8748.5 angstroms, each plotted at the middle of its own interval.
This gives 0.3 angstroms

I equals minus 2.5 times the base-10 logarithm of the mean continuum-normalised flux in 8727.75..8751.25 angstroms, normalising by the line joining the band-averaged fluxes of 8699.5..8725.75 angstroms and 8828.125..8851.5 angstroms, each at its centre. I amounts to 0.01 mag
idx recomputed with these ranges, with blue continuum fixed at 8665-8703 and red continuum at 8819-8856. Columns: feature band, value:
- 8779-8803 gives -0.30 angstroms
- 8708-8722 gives -0.08 angstroms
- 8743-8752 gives -0.09 angstroms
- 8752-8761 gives -0.05 angstroms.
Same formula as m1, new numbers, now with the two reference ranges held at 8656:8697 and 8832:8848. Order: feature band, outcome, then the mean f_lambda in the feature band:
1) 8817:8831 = 0.3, 33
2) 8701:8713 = -0.5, 33.4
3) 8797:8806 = 0.2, 32.7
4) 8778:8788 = -0.2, 33.7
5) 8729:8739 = -0.3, 33.2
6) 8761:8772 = -0.2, 33.5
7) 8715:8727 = -0.5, 33.5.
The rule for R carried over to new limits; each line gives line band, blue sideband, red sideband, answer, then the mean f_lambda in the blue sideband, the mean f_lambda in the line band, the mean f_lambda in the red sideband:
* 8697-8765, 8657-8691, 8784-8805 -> -2.1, 31.2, 33.4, 33.7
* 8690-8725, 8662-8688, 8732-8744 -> -0.6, 31.9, 33.2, 33.3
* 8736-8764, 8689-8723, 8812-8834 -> -0.2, 33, 33.5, 33.5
